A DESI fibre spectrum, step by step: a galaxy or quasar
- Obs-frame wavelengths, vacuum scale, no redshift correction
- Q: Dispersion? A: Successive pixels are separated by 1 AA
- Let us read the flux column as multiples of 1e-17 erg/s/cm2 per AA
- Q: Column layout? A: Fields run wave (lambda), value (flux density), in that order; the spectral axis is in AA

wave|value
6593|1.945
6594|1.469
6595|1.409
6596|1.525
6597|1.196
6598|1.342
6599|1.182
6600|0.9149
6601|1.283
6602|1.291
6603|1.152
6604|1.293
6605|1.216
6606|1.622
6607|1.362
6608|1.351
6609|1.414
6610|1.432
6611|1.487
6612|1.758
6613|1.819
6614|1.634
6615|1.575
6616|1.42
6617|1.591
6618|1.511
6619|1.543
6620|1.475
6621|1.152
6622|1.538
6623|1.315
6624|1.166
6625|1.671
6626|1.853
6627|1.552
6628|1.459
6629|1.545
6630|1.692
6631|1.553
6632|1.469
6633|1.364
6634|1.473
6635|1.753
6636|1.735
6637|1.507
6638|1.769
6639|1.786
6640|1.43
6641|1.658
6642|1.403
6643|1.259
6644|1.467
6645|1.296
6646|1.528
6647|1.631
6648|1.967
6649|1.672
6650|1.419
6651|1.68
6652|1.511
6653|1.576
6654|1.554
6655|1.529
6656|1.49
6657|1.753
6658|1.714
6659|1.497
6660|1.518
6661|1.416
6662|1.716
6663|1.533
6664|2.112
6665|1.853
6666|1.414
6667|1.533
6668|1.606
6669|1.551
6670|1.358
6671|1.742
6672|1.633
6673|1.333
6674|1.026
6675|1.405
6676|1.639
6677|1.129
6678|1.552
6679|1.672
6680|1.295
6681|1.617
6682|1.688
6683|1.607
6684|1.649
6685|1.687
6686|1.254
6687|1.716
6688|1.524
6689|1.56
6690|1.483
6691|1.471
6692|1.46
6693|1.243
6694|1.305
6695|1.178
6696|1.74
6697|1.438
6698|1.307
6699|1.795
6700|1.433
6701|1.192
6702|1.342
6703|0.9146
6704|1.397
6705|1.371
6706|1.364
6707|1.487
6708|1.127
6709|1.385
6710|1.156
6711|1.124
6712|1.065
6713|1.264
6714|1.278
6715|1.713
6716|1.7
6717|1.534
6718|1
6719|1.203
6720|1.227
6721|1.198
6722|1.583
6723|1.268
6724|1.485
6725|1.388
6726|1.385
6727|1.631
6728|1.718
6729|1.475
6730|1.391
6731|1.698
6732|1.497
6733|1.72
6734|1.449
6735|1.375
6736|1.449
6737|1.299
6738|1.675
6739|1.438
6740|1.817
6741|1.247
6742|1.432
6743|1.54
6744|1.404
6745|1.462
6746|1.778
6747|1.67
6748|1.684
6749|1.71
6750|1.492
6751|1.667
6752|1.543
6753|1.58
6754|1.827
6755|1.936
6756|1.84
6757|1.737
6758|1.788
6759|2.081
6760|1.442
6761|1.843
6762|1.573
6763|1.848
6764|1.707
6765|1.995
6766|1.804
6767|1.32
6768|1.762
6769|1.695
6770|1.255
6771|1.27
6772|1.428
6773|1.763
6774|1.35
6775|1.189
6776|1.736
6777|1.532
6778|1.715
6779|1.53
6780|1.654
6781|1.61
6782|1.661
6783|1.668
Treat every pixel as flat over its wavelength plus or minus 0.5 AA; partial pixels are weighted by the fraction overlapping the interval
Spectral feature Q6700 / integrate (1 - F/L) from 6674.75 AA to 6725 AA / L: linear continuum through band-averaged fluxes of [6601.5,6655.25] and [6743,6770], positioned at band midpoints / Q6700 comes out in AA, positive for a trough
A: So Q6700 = 6.4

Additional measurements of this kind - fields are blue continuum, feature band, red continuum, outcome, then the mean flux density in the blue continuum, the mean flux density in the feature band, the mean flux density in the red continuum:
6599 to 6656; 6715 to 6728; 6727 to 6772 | 1.4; 1.5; 1.41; 1.61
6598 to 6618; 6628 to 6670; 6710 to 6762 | -3.9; 1.41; 1.58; 1.52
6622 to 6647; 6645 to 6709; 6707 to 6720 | -4.3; 1.53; 1.5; 1.3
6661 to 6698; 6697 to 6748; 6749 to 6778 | 5.3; 1.52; 1.42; 1.65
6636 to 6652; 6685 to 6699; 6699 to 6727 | -0.5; 1.57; 1.46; 1.33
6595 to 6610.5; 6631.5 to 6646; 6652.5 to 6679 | -0.8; 1.31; 1.53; 1.55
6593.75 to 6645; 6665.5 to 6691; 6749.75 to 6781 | 0.5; 1.47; 1.51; 1.64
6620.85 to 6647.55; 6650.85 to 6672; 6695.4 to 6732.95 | -1.8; 1.53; 1.6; 1.39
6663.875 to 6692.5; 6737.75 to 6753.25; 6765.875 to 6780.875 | -0.4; 1.53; 1.57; 1.53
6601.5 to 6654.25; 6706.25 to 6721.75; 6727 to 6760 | 2.7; 1.52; 1.3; 1.6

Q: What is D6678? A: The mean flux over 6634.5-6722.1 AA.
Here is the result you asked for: 1.48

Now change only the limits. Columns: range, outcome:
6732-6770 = 1.63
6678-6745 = 1.43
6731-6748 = 1.53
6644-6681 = 1.55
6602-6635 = 1.48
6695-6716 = 1.35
